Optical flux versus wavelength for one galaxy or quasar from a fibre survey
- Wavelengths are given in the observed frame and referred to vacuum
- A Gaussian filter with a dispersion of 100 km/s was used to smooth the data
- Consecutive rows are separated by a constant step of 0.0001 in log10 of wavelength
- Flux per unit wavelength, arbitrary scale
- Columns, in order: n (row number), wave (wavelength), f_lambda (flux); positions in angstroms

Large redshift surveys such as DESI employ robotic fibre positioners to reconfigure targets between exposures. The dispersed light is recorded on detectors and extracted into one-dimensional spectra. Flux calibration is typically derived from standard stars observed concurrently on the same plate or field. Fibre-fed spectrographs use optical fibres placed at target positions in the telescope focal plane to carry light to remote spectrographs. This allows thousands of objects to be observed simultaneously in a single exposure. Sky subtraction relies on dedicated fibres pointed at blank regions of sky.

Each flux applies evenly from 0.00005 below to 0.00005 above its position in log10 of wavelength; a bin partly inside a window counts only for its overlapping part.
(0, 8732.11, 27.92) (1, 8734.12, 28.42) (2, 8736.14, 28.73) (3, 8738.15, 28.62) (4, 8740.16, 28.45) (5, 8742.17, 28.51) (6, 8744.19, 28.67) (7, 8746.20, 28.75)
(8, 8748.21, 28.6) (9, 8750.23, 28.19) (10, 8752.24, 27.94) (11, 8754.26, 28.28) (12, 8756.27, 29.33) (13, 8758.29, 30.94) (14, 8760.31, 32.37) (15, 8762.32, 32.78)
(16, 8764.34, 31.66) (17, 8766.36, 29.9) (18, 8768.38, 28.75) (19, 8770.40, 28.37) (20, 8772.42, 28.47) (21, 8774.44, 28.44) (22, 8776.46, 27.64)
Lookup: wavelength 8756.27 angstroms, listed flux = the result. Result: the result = 29.33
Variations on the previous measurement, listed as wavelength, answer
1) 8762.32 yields 32.78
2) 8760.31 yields 32.37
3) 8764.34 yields 31.66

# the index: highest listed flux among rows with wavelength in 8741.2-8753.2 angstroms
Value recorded 28.75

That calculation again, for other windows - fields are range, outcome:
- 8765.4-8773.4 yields 29.9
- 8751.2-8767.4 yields 32.78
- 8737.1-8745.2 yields 28.67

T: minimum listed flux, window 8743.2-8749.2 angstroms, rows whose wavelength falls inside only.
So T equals 28.6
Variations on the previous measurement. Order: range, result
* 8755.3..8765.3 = 29.33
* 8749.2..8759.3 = 27.94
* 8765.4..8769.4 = 28.75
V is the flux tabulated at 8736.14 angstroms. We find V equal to 28.73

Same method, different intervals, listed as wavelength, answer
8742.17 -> 28.51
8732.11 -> 27.92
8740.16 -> 28.45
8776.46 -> 27.64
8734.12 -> 28.42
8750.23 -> 28.19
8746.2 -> 28.75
